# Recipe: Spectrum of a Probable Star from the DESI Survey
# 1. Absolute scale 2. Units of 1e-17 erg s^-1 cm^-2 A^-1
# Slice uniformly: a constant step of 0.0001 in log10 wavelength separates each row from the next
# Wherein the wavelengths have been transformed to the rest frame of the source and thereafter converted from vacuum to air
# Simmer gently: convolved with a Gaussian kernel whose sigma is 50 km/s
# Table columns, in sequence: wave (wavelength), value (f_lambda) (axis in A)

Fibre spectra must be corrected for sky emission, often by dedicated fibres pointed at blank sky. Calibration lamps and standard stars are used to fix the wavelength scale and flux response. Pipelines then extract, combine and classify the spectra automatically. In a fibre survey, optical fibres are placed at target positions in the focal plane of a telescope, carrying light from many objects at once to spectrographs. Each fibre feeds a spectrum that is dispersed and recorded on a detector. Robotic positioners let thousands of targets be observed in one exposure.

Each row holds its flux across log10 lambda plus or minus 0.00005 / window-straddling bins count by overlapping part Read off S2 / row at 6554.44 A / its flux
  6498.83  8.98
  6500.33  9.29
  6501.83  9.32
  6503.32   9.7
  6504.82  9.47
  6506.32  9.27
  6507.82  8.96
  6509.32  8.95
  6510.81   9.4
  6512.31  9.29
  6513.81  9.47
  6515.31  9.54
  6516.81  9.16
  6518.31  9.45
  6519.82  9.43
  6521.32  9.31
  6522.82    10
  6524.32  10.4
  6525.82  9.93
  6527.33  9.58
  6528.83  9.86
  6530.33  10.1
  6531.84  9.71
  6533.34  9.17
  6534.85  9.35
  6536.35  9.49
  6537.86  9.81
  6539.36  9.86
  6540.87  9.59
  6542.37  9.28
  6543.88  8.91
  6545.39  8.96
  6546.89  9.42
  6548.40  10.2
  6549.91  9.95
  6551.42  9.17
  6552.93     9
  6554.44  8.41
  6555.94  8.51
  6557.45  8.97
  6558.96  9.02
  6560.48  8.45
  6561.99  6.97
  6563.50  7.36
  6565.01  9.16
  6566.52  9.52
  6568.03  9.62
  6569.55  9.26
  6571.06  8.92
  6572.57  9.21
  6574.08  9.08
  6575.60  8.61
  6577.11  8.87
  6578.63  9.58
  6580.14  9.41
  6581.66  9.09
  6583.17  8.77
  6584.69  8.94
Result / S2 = 8.41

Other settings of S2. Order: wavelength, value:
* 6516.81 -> 9.16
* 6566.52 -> 9.52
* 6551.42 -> 9.17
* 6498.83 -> 8.98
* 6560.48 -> 8.45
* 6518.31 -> 9.45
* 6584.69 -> 8.94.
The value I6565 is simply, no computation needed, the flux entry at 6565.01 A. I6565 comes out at 9.16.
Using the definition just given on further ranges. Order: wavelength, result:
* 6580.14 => 9.41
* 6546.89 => 9.42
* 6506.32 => 9.27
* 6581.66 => 9.09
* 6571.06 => 8.92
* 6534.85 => 9.35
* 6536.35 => 9.49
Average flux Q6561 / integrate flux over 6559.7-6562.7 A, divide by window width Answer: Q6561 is 7.71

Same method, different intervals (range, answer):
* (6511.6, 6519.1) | 9.37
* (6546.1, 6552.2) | 9.68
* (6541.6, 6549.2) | 9.36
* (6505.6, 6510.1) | 9.07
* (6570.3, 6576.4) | 8.97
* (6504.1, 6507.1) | 9.35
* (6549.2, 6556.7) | 9.01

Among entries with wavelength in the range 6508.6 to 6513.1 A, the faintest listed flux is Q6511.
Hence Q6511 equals 8.95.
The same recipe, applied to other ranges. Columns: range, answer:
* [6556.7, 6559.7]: 8.97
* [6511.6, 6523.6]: 9.16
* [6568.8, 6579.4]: 8.61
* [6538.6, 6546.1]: 8.91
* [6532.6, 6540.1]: 9.17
